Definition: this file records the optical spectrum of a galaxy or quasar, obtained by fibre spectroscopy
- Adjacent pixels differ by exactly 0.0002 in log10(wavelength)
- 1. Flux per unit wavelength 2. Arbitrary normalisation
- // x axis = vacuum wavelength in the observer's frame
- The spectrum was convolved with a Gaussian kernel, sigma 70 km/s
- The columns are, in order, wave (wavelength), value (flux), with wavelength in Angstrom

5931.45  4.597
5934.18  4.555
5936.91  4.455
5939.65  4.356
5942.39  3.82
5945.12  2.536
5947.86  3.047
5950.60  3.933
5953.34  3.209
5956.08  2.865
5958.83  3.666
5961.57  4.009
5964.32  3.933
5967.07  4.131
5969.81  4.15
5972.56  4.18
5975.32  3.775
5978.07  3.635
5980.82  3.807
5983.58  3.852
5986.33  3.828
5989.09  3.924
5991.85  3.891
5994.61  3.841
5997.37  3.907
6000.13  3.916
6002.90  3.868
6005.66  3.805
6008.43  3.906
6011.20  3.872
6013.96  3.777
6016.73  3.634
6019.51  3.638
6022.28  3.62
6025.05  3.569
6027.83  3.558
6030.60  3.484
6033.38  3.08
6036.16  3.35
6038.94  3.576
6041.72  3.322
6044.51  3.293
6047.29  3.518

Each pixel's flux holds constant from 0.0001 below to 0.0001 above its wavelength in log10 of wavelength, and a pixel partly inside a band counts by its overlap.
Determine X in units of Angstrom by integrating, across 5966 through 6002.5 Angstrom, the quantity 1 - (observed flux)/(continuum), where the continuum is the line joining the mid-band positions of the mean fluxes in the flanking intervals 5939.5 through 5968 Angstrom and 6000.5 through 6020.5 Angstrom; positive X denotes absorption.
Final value -2.3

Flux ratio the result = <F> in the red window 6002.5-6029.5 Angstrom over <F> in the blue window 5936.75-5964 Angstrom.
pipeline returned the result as 1.04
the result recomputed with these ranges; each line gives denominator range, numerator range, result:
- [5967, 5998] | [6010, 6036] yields 0.91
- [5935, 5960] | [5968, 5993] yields 1.09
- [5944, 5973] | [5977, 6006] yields 1.07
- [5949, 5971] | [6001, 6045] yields 0.96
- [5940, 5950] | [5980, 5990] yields 1.16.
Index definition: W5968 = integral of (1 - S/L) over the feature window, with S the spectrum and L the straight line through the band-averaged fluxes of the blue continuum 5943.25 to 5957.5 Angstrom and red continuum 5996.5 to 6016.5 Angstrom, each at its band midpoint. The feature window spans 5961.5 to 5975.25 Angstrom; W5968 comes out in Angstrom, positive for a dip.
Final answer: -2.8 Angstrom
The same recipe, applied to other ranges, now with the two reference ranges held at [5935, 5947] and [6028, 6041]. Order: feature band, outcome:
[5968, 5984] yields -1.2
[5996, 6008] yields -1.2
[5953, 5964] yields 0.6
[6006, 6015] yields -0.9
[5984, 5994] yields -0.8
